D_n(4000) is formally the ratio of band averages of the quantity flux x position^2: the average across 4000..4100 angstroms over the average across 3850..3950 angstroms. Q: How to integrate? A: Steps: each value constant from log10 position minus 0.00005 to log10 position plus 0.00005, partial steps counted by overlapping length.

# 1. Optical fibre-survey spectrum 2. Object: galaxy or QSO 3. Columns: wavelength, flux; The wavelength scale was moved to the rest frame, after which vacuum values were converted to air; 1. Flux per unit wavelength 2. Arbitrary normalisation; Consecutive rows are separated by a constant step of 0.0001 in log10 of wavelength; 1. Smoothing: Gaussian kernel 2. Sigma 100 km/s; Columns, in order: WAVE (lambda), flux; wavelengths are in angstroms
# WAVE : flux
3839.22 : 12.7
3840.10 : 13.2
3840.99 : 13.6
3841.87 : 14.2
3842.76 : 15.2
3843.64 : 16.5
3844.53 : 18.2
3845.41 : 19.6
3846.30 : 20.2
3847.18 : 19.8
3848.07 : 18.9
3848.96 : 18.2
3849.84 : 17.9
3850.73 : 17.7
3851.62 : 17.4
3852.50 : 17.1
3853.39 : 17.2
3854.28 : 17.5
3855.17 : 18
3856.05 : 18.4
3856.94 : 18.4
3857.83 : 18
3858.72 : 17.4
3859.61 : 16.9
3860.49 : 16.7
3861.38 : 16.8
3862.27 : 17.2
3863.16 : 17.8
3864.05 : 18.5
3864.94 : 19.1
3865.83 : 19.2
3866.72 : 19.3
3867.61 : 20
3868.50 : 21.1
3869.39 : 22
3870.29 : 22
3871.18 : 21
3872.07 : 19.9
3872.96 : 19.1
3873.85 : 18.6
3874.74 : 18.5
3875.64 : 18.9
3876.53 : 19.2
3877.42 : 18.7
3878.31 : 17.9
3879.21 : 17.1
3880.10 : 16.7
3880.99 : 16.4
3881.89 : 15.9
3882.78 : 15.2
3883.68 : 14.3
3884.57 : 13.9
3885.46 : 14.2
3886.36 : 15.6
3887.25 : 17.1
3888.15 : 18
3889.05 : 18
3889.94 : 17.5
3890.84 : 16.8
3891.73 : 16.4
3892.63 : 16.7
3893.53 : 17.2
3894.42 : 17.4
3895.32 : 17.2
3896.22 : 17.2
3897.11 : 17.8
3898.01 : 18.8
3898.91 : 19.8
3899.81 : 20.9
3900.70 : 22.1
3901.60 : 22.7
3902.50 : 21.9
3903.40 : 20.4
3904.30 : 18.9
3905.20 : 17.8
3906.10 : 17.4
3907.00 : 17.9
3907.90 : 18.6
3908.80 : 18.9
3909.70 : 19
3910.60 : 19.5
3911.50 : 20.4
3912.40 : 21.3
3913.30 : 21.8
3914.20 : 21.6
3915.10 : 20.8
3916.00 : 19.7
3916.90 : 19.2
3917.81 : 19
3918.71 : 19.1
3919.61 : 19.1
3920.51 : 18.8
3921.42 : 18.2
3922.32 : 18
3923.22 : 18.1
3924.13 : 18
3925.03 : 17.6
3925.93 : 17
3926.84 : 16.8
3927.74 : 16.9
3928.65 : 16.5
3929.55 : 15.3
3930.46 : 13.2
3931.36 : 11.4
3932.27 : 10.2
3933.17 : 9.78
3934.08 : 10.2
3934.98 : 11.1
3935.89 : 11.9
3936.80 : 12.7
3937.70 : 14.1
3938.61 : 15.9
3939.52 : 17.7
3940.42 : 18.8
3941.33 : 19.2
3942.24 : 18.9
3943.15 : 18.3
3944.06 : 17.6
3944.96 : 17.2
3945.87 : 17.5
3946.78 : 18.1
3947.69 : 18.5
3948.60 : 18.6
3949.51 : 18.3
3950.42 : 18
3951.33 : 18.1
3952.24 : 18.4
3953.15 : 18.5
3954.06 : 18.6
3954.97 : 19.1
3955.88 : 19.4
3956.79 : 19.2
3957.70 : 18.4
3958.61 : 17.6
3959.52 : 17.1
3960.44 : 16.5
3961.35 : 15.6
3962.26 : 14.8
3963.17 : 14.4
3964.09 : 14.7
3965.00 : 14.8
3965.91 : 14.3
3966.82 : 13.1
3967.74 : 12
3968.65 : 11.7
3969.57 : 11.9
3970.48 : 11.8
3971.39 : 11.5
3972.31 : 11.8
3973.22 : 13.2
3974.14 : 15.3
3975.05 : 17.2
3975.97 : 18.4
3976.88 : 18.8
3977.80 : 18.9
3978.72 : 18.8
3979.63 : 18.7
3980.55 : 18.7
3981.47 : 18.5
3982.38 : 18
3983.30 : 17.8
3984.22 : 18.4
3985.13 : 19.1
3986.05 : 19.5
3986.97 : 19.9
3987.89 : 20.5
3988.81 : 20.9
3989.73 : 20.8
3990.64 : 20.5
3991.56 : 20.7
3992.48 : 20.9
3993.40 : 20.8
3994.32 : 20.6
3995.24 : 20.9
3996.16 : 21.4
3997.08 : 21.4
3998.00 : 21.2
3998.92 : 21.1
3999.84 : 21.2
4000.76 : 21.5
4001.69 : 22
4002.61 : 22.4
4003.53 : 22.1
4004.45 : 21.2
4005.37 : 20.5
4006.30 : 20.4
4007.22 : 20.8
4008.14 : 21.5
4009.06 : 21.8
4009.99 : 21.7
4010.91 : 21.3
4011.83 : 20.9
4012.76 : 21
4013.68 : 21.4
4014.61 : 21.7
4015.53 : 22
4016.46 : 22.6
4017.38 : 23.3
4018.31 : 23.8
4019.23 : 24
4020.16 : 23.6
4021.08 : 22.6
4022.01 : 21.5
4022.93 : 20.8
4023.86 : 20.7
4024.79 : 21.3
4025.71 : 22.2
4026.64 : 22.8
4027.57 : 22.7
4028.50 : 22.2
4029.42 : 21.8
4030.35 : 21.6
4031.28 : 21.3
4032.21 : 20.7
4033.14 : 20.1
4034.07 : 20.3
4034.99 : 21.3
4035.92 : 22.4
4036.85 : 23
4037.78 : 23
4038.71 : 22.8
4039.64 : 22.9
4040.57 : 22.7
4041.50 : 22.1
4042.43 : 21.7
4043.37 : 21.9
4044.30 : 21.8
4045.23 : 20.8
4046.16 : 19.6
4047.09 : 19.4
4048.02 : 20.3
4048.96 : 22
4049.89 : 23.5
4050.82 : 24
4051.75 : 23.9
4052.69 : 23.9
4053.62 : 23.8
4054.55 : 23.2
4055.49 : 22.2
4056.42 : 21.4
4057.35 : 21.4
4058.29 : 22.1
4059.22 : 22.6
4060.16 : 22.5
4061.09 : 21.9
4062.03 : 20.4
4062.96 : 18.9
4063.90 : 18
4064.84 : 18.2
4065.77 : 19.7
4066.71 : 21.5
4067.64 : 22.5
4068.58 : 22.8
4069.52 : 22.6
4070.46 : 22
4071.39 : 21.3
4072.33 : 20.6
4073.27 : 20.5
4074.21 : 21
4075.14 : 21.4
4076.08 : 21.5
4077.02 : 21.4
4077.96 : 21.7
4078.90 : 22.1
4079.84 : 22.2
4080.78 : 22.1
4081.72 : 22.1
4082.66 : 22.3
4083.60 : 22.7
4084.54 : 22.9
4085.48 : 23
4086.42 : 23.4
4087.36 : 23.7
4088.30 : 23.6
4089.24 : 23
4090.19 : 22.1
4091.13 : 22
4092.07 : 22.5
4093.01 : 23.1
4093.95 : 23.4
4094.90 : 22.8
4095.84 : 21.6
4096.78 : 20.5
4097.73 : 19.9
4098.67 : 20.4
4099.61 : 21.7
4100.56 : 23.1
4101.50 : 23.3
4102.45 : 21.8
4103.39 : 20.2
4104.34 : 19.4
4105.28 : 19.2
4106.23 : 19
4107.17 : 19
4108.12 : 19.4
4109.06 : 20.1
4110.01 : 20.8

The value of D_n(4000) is 1.33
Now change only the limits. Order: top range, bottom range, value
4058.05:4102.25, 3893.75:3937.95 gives 1.35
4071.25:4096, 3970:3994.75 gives 1.29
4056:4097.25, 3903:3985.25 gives 1.38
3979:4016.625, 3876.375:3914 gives 1.20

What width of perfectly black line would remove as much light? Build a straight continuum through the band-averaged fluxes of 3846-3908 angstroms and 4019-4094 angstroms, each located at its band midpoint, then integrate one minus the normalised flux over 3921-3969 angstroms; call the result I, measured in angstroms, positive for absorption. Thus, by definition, 8.4 angstroms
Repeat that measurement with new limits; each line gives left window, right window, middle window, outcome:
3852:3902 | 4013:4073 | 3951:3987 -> 6.5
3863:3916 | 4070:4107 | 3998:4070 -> -2.9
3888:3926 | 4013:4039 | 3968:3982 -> 3.4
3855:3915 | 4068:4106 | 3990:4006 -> -0.6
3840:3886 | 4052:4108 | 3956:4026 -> 3.5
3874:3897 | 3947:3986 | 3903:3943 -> -1.0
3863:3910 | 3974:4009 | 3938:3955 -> 1.1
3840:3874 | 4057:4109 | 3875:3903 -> 1.5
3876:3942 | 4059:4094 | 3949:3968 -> 1.9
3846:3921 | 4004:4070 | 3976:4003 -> 0.8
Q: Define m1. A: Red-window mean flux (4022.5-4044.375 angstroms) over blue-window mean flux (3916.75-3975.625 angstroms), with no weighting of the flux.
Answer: 1.36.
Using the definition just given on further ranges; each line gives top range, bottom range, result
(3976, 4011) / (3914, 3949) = 1.22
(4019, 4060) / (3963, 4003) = 1.23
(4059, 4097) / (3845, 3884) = 1.19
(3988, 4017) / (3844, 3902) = 1.17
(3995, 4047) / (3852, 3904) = 1.20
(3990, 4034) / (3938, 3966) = 1.23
